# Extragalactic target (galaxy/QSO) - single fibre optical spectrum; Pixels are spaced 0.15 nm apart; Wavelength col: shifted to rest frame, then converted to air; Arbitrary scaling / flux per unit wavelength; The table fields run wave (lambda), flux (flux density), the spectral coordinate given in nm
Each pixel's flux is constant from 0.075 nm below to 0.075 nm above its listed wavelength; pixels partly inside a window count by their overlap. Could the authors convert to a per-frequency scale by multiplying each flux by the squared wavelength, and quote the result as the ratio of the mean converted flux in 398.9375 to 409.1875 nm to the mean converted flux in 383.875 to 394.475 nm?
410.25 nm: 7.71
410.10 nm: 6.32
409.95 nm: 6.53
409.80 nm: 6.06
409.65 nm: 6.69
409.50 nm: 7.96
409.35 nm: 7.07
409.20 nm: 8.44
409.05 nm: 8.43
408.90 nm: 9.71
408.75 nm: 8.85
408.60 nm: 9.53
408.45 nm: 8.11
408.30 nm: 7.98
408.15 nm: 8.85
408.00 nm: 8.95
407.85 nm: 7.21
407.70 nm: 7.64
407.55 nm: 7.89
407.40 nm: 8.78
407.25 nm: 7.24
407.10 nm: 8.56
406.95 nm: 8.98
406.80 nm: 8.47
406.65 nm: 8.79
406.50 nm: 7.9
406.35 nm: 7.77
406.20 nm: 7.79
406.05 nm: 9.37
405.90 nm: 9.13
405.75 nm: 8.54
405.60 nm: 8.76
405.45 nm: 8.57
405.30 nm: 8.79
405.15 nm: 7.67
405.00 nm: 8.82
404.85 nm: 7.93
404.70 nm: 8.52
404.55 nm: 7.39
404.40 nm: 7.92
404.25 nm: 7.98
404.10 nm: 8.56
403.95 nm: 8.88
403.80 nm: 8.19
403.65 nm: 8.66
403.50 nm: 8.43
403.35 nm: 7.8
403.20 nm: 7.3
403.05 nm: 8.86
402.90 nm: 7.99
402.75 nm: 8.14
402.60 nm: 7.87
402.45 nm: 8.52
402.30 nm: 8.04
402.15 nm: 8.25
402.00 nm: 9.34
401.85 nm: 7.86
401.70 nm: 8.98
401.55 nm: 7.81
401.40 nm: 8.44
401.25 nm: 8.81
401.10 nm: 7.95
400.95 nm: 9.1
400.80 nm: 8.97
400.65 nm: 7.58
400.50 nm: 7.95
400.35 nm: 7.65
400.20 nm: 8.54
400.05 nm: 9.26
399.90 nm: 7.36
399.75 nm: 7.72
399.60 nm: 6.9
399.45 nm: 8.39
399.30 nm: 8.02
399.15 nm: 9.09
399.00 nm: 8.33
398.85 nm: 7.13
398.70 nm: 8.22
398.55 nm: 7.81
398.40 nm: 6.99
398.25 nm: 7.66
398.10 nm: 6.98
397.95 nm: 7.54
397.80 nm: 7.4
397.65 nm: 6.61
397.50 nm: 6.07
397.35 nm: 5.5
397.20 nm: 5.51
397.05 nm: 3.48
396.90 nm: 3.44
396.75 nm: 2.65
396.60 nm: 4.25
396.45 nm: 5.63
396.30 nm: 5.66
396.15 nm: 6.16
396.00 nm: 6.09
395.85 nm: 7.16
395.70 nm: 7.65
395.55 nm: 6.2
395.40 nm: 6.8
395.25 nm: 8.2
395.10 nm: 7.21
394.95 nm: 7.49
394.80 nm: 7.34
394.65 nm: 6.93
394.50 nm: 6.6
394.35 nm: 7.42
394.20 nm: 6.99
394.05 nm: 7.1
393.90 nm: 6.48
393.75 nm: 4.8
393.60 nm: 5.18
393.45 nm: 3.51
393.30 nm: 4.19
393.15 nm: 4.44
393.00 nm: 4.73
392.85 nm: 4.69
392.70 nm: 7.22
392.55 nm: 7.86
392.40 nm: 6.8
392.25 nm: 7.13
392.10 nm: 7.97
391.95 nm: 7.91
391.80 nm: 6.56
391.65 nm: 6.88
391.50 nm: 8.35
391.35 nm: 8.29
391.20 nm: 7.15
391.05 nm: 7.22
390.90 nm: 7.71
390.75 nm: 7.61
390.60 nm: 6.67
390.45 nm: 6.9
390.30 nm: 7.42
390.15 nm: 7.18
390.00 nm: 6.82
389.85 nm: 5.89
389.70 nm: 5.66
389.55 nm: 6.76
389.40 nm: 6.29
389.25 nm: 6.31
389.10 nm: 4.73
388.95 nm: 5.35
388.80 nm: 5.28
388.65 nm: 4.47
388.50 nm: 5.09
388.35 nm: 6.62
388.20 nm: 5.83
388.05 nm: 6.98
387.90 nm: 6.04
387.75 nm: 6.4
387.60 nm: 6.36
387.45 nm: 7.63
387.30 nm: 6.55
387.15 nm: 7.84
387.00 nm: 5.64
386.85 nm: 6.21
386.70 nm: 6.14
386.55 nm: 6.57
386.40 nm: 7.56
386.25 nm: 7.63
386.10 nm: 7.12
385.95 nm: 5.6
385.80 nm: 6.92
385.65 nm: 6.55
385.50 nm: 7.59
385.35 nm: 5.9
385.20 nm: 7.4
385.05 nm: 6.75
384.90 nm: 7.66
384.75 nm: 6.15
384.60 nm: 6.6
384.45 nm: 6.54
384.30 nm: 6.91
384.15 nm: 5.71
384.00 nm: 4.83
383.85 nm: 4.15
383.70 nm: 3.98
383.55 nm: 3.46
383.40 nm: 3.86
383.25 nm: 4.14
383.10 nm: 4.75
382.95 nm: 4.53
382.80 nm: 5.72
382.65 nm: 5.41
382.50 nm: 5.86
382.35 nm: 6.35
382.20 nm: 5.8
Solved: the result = 1.39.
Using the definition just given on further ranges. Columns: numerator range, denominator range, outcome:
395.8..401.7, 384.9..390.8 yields 1.16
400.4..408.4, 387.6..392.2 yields 1.35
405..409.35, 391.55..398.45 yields 1.44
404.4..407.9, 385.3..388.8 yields 1.41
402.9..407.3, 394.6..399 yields 1.35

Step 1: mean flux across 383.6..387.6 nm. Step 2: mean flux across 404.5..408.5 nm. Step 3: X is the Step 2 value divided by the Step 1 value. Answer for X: 1.29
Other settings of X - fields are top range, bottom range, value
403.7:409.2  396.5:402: 1.15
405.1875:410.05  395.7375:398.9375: 1.34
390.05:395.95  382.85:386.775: 1.14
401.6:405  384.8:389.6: 1.28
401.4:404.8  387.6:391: 1.31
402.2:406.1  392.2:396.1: 1.30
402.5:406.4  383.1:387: 1.37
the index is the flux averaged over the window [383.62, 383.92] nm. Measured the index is 4.05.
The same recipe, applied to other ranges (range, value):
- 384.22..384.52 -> 6.71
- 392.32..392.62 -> 7.32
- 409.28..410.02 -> 6.86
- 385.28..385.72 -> 6.69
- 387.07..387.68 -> 7.08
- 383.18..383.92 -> 3.91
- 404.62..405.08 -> 8.4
